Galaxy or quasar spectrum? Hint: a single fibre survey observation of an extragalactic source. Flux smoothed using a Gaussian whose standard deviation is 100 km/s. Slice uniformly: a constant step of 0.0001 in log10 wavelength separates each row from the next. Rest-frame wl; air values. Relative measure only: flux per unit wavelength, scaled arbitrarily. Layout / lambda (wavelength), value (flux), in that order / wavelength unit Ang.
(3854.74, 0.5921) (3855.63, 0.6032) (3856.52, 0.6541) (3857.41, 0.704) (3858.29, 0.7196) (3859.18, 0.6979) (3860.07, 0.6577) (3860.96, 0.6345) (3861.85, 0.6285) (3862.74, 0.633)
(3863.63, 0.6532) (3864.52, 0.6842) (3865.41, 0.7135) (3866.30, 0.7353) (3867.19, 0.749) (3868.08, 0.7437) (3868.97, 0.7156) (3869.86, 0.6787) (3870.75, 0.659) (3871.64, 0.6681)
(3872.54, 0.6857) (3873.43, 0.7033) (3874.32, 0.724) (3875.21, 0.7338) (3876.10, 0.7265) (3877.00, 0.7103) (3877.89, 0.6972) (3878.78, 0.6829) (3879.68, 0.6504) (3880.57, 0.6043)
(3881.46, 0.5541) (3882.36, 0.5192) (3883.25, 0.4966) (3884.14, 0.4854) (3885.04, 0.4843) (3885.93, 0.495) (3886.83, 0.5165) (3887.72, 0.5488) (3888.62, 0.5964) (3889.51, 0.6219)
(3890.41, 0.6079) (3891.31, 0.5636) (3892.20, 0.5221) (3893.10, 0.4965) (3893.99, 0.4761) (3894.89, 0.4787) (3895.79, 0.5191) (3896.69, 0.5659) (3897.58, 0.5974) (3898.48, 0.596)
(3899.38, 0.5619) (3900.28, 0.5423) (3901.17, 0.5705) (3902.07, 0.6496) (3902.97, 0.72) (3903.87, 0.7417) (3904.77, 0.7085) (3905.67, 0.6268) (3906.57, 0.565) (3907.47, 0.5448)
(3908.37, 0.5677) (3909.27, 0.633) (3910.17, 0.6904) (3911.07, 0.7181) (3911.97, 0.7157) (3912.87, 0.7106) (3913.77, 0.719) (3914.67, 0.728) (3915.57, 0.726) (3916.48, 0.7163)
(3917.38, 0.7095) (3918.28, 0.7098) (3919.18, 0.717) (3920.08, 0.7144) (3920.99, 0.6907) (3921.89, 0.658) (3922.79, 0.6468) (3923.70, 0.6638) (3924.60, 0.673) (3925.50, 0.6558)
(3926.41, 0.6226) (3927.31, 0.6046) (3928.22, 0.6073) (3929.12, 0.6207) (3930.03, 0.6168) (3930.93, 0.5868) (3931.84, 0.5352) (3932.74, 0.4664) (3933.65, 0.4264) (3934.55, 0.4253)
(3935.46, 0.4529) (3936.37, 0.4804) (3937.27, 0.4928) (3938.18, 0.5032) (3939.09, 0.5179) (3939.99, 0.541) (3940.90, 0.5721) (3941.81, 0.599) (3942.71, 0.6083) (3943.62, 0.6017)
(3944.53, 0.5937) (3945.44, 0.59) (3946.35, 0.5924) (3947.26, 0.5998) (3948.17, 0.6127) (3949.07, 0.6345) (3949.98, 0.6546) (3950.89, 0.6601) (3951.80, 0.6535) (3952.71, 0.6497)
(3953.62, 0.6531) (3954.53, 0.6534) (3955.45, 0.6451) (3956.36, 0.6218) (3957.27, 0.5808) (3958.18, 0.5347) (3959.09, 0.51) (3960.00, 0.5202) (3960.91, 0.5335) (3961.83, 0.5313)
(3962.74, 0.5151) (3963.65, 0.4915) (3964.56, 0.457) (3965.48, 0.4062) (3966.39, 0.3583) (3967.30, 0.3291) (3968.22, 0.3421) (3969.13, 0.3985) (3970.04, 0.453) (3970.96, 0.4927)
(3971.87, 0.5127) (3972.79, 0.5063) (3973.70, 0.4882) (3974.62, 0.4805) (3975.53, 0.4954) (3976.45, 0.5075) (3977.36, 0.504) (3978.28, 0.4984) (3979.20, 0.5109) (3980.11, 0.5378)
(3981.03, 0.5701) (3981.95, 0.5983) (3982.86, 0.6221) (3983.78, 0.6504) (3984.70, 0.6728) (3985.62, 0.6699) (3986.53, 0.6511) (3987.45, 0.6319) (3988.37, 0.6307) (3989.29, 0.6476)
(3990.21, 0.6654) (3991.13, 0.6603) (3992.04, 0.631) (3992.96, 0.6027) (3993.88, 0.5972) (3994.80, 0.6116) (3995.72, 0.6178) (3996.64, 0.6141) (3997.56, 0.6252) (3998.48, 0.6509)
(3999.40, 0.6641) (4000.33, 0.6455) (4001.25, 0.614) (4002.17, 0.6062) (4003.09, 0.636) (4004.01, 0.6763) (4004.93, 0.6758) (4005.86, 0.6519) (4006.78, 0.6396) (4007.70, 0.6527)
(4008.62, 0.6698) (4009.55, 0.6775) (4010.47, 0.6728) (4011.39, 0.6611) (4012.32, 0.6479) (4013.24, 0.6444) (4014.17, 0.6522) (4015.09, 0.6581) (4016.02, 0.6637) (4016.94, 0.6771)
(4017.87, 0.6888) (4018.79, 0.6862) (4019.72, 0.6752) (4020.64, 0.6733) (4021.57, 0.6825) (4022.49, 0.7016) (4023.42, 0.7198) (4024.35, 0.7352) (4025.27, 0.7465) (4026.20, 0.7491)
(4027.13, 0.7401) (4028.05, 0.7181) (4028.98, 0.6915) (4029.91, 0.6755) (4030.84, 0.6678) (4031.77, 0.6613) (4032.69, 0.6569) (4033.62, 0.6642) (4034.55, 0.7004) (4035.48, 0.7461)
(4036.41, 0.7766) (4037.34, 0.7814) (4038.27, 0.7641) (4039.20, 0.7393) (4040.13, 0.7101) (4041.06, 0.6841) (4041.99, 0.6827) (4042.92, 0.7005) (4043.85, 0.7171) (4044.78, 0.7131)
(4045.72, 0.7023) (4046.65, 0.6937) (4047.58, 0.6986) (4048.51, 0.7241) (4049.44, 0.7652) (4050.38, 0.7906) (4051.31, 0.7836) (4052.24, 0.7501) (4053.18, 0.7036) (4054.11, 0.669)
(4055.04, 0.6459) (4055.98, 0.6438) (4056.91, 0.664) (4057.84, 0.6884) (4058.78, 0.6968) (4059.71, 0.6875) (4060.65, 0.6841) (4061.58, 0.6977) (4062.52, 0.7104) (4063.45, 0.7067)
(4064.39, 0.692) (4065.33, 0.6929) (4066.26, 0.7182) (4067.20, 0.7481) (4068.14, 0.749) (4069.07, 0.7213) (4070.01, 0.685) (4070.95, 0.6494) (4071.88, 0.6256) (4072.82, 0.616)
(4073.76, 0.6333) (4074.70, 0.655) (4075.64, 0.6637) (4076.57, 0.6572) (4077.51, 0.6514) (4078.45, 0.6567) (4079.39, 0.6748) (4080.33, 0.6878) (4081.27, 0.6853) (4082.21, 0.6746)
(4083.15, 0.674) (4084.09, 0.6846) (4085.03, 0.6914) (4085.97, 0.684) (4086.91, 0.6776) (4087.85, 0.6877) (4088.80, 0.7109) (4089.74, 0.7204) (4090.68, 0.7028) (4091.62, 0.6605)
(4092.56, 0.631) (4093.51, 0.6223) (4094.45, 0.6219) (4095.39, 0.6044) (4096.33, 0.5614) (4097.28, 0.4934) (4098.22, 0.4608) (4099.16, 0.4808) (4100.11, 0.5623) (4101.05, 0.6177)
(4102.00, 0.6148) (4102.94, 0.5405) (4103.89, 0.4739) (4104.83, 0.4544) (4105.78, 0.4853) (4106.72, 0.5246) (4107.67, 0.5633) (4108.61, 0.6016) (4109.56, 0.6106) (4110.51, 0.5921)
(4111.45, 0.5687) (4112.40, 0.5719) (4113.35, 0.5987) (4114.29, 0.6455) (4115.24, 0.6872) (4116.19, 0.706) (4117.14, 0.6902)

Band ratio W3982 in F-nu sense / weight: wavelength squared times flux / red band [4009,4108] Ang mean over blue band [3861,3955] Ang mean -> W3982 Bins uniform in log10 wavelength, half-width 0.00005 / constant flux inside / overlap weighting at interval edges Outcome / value 1.17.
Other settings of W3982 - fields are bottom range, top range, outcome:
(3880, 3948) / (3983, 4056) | 1.21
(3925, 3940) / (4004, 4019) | 1.28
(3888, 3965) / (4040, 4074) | 1.24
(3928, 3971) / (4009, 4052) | 1.36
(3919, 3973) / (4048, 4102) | 1.27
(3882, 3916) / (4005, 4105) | 1.22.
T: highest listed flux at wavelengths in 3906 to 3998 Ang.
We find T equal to 0.728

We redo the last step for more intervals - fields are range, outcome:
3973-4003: 0.6728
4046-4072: 0.7906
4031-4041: 0.7814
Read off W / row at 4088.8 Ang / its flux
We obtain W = 0.7109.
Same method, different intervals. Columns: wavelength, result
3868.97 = 0.7156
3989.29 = 0.6476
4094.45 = 0.6219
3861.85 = 0.6285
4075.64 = 0.6637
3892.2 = 0.5221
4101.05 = 0.6177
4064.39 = 0.692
